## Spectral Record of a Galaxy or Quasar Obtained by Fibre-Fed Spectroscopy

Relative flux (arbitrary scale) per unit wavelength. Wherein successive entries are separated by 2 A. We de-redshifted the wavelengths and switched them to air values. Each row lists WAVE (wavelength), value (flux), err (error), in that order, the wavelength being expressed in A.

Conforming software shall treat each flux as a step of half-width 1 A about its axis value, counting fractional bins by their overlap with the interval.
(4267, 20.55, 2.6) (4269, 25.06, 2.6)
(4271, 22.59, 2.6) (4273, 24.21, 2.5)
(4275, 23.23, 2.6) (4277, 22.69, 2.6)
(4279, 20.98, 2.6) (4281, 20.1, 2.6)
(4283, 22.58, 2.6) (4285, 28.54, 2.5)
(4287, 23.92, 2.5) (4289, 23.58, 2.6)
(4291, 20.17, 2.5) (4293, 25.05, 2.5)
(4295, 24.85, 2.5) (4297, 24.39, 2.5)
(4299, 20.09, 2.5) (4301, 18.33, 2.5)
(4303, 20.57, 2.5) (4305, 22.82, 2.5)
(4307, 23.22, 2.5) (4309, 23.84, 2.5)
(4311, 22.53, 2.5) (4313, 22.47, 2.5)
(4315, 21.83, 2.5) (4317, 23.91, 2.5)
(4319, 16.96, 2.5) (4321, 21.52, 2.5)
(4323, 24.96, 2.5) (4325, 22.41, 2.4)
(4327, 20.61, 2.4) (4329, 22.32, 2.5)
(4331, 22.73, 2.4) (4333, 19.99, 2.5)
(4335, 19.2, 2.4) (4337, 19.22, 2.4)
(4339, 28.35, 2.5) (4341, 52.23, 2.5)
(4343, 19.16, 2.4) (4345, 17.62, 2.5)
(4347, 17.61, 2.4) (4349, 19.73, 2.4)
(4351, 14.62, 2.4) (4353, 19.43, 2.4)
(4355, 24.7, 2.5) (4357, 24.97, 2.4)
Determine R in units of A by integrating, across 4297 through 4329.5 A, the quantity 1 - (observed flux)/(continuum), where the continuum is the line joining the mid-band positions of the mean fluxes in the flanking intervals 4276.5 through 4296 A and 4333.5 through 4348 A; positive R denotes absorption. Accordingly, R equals 2.8 A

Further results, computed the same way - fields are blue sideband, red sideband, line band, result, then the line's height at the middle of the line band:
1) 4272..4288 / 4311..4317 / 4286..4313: 0.33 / 22.8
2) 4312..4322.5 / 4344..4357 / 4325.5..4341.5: -3.32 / 20.5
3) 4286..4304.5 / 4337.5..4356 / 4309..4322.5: 0.59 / 22.8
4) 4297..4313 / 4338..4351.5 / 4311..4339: 1.82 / 23.2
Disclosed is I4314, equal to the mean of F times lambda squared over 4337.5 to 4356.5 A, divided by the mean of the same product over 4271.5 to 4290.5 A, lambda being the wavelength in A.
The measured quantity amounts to 1.05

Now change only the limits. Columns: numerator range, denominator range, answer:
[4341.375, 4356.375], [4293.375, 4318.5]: 0.94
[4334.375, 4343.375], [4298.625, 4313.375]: 1.33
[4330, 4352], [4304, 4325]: 1.03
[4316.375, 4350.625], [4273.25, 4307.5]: 1.02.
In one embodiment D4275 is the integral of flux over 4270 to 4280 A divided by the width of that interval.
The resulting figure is 22.7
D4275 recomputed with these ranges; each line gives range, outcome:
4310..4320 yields 21.5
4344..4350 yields 18.3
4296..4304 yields 20.8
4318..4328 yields 21.3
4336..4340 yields 23.8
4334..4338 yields 19.2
